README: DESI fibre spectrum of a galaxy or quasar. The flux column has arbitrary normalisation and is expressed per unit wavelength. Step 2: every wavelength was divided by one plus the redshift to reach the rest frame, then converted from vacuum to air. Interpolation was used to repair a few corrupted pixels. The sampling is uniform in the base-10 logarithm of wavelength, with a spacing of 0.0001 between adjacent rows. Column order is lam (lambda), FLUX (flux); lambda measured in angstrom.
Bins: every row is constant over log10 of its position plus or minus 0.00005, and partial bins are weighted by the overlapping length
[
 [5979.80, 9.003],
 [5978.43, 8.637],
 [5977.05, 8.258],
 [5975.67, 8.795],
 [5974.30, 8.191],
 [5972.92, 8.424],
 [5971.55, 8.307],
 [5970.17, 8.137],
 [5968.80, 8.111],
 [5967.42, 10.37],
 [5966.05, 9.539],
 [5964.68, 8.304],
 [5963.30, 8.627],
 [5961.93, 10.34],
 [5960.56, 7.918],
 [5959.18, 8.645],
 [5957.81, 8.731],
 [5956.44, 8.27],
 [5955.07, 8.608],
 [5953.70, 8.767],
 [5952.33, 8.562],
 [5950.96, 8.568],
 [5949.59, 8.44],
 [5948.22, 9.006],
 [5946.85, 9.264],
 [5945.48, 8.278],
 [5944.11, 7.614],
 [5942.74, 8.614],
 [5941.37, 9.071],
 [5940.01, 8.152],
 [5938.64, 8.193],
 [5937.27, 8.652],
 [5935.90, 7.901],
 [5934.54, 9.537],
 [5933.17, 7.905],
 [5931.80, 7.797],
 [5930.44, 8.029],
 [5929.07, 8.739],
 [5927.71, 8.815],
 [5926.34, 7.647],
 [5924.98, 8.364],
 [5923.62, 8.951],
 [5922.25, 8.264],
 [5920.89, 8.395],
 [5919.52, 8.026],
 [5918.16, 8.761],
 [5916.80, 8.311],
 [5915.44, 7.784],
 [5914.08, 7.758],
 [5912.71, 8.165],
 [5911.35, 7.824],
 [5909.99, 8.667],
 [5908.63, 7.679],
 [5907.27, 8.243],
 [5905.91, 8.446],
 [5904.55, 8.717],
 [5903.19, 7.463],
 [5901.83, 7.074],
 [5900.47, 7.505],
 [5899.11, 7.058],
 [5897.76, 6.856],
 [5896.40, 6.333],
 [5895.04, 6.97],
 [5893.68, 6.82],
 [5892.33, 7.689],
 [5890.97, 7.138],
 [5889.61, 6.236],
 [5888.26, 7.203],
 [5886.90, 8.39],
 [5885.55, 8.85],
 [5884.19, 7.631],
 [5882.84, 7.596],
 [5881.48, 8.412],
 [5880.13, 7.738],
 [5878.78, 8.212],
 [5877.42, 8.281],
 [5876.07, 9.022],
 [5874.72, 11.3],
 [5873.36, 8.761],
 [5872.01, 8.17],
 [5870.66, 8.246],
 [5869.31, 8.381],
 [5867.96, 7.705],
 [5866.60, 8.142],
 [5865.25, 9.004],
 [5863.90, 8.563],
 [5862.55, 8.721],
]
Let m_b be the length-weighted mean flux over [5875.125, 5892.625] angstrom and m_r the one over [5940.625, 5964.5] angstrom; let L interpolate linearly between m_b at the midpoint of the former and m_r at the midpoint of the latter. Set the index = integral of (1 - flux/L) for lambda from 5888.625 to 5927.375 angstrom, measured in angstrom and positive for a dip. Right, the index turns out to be 2.0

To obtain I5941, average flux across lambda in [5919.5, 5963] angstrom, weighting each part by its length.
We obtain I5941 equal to 8.51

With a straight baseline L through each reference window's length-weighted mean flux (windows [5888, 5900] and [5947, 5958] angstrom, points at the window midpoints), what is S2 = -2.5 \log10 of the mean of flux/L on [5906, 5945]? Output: -0.059 mag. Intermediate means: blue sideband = 6.93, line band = 8.28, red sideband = 8.65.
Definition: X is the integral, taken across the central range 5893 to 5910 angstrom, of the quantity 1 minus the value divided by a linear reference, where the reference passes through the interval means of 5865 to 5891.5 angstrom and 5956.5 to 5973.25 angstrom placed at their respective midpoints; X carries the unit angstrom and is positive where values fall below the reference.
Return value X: 1.80 angstrom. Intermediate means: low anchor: 8.21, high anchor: 8.78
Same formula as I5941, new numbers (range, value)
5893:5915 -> 7.6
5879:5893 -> 7.71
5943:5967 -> 8.69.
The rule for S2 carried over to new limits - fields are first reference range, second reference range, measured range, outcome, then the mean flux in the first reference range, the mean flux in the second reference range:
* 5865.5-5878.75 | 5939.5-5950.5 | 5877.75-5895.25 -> 0.13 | 8.65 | 8.56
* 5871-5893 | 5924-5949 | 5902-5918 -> 0.03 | 8.16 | 8.43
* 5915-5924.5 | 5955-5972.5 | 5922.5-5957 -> 0.01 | 8.37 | 8.76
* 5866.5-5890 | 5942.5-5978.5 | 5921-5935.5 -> 0.01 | 8.26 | 8.64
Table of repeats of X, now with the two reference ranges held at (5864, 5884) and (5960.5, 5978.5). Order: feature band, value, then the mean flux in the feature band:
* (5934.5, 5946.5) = 0.3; 8.41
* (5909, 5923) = 0.7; 8.18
